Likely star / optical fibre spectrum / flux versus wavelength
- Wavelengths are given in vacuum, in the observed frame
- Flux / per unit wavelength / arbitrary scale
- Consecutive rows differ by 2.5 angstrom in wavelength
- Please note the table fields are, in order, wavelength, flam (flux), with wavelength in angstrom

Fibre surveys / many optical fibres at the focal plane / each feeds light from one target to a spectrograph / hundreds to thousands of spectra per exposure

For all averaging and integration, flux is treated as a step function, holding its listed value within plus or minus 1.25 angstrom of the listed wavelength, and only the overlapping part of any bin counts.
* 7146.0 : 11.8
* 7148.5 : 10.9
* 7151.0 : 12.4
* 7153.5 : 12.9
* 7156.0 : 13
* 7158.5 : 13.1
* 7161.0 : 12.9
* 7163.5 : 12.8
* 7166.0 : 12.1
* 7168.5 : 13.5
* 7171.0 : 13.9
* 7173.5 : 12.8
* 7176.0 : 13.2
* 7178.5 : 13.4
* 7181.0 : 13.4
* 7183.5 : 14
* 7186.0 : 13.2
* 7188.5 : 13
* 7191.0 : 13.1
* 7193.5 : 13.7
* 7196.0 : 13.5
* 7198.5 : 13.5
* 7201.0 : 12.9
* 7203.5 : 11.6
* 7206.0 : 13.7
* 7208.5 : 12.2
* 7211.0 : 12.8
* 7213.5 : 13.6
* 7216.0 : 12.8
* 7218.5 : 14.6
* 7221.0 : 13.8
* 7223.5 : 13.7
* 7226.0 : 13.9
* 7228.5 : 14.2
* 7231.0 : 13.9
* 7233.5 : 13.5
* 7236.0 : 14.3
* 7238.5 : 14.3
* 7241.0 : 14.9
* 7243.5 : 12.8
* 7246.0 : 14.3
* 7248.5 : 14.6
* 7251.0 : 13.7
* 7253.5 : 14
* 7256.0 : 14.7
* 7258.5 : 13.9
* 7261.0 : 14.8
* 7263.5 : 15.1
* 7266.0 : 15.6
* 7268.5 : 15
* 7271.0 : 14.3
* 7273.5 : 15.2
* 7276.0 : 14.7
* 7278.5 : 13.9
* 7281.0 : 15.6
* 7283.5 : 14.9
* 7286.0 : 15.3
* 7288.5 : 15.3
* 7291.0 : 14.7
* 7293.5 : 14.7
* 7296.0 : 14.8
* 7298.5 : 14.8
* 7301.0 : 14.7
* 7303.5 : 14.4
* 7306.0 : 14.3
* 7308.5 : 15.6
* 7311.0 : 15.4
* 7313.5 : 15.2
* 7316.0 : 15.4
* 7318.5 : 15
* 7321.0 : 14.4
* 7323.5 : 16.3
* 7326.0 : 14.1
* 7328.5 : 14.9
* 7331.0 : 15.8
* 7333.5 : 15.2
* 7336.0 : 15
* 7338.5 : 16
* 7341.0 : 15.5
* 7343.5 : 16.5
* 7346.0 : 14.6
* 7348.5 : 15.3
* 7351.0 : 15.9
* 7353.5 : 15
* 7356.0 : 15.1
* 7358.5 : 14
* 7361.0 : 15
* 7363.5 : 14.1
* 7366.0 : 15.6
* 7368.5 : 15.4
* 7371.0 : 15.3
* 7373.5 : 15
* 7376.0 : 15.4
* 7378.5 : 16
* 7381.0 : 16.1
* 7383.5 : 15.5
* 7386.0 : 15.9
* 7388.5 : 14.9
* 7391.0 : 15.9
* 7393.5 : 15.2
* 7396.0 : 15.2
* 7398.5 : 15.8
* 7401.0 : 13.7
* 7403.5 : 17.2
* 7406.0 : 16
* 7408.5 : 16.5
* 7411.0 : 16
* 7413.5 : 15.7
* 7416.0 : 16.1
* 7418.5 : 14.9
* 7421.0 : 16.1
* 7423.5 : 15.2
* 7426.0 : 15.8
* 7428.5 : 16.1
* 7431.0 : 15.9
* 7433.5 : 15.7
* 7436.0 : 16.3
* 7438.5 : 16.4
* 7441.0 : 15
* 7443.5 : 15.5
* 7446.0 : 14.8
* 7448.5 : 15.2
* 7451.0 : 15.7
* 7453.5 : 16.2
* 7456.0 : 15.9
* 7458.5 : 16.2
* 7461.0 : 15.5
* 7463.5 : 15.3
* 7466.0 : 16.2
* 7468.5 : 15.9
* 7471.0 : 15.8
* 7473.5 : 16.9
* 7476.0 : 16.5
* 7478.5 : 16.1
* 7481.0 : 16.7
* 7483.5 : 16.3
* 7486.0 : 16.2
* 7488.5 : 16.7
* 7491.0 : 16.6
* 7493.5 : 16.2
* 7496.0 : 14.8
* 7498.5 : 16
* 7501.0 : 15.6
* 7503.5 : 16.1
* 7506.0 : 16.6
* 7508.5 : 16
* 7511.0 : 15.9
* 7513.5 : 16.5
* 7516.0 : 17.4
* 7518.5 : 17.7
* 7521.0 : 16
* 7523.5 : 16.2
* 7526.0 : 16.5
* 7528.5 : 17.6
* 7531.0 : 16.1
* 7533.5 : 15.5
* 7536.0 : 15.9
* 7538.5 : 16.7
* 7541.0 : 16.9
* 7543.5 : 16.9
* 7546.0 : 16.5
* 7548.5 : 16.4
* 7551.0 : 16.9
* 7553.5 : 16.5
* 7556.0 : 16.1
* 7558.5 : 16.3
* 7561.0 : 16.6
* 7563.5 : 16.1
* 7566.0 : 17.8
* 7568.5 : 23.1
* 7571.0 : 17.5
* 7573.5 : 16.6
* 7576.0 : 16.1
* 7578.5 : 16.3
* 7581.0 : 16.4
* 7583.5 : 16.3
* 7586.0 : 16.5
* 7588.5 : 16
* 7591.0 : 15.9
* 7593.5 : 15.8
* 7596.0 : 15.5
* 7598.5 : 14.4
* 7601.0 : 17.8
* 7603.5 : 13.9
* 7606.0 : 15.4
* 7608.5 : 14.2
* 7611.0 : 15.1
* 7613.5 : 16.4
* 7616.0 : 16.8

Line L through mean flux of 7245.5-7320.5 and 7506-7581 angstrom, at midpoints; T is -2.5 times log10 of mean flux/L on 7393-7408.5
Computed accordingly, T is 0.01 mag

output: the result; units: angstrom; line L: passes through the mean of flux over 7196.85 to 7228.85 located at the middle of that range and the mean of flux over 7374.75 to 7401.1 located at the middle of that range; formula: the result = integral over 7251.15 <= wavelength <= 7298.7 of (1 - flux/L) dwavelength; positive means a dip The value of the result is -2.4 angstrom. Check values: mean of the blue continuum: 13.3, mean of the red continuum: 15.5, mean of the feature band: 14.8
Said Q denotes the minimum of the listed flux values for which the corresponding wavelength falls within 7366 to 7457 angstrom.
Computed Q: 13.7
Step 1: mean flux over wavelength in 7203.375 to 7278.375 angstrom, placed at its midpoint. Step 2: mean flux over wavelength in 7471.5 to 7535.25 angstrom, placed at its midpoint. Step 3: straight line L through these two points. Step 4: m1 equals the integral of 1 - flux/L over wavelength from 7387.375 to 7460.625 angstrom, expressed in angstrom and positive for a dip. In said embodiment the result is -0.22 angstrom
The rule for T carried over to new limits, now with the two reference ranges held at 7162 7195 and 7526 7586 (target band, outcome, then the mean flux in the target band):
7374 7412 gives -0.03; 15.7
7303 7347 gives -0.04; 15.2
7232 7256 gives -0.02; 14.1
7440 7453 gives 0.03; 15.3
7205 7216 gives 0.04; 13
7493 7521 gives 0.01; 16.2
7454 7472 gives 0.01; 15.8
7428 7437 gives -0.02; 16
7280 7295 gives -0.06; 15.1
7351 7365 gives 0.01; 14.8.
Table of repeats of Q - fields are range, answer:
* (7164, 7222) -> 11.6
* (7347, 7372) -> 14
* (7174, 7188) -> 13.2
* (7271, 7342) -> 13.9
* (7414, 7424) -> 14.9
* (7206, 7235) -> 12.2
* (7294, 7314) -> 14.3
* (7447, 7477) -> 15.2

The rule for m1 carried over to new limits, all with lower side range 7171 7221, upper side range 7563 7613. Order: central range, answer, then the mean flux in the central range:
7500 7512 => -0.3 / 16.1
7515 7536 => -1.0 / 16.6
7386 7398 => -0.5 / 15.4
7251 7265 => -0.7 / 14.4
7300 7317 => -1.0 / 15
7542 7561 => -0.6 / 16.5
